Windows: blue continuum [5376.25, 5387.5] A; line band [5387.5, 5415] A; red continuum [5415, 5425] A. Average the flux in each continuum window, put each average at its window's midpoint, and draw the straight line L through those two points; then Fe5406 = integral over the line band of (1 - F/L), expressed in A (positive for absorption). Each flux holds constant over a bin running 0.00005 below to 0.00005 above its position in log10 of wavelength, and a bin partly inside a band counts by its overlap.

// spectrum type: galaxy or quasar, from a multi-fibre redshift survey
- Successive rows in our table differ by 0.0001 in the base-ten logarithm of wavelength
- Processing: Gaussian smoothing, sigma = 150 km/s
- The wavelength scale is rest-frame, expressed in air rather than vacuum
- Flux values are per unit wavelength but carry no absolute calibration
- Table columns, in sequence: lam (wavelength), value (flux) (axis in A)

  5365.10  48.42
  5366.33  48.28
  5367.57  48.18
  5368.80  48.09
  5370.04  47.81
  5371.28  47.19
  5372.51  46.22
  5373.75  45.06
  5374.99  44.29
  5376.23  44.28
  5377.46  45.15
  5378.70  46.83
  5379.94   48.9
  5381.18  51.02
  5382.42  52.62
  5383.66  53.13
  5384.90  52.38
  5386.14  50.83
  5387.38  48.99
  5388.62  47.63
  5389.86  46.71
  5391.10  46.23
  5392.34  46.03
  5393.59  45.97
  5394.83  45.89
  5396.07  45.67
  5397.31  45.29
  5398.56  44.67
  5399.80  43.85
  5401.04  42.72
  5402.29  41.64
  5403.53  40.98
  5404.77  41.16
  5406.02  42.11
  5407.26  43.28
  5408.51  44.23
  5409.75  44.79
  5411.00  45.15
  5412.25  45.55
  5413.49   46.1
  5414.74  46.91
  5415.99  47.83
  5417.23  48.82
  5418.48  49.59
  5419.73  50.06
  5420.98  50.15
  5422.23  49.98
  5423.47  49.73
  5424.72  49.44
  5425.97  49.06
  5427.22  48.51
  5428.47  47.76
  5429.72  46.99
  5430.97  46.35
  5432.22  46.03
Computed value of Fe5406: 2.7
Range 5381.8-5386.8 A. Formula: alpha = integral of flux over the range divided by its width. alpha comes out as 52.2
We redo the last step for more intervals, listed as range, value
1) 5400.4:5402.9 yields 42.2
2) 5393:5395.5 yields 46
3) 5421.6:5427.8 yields 49.4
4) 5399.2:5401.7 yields 43.2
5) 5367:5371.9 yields 47.9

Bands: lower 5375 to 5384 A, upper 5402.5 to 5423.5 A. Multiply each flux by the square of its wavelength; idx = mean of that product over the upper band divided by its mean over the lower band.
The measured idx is 0.96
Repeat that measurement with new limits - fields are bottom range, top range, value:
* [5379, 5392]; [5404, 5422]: 0.94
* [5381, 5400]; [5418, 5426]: 1.05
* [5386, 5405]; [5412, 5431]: 1.08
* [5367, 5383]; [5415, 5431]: 1.05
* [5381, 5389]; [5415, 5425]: 0.98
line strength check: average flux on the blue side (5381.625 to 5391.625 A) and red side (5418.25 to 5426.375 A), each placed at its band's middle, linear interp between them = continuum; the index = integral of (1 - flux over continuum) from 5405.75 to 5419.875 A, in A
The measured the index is 1.0 A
